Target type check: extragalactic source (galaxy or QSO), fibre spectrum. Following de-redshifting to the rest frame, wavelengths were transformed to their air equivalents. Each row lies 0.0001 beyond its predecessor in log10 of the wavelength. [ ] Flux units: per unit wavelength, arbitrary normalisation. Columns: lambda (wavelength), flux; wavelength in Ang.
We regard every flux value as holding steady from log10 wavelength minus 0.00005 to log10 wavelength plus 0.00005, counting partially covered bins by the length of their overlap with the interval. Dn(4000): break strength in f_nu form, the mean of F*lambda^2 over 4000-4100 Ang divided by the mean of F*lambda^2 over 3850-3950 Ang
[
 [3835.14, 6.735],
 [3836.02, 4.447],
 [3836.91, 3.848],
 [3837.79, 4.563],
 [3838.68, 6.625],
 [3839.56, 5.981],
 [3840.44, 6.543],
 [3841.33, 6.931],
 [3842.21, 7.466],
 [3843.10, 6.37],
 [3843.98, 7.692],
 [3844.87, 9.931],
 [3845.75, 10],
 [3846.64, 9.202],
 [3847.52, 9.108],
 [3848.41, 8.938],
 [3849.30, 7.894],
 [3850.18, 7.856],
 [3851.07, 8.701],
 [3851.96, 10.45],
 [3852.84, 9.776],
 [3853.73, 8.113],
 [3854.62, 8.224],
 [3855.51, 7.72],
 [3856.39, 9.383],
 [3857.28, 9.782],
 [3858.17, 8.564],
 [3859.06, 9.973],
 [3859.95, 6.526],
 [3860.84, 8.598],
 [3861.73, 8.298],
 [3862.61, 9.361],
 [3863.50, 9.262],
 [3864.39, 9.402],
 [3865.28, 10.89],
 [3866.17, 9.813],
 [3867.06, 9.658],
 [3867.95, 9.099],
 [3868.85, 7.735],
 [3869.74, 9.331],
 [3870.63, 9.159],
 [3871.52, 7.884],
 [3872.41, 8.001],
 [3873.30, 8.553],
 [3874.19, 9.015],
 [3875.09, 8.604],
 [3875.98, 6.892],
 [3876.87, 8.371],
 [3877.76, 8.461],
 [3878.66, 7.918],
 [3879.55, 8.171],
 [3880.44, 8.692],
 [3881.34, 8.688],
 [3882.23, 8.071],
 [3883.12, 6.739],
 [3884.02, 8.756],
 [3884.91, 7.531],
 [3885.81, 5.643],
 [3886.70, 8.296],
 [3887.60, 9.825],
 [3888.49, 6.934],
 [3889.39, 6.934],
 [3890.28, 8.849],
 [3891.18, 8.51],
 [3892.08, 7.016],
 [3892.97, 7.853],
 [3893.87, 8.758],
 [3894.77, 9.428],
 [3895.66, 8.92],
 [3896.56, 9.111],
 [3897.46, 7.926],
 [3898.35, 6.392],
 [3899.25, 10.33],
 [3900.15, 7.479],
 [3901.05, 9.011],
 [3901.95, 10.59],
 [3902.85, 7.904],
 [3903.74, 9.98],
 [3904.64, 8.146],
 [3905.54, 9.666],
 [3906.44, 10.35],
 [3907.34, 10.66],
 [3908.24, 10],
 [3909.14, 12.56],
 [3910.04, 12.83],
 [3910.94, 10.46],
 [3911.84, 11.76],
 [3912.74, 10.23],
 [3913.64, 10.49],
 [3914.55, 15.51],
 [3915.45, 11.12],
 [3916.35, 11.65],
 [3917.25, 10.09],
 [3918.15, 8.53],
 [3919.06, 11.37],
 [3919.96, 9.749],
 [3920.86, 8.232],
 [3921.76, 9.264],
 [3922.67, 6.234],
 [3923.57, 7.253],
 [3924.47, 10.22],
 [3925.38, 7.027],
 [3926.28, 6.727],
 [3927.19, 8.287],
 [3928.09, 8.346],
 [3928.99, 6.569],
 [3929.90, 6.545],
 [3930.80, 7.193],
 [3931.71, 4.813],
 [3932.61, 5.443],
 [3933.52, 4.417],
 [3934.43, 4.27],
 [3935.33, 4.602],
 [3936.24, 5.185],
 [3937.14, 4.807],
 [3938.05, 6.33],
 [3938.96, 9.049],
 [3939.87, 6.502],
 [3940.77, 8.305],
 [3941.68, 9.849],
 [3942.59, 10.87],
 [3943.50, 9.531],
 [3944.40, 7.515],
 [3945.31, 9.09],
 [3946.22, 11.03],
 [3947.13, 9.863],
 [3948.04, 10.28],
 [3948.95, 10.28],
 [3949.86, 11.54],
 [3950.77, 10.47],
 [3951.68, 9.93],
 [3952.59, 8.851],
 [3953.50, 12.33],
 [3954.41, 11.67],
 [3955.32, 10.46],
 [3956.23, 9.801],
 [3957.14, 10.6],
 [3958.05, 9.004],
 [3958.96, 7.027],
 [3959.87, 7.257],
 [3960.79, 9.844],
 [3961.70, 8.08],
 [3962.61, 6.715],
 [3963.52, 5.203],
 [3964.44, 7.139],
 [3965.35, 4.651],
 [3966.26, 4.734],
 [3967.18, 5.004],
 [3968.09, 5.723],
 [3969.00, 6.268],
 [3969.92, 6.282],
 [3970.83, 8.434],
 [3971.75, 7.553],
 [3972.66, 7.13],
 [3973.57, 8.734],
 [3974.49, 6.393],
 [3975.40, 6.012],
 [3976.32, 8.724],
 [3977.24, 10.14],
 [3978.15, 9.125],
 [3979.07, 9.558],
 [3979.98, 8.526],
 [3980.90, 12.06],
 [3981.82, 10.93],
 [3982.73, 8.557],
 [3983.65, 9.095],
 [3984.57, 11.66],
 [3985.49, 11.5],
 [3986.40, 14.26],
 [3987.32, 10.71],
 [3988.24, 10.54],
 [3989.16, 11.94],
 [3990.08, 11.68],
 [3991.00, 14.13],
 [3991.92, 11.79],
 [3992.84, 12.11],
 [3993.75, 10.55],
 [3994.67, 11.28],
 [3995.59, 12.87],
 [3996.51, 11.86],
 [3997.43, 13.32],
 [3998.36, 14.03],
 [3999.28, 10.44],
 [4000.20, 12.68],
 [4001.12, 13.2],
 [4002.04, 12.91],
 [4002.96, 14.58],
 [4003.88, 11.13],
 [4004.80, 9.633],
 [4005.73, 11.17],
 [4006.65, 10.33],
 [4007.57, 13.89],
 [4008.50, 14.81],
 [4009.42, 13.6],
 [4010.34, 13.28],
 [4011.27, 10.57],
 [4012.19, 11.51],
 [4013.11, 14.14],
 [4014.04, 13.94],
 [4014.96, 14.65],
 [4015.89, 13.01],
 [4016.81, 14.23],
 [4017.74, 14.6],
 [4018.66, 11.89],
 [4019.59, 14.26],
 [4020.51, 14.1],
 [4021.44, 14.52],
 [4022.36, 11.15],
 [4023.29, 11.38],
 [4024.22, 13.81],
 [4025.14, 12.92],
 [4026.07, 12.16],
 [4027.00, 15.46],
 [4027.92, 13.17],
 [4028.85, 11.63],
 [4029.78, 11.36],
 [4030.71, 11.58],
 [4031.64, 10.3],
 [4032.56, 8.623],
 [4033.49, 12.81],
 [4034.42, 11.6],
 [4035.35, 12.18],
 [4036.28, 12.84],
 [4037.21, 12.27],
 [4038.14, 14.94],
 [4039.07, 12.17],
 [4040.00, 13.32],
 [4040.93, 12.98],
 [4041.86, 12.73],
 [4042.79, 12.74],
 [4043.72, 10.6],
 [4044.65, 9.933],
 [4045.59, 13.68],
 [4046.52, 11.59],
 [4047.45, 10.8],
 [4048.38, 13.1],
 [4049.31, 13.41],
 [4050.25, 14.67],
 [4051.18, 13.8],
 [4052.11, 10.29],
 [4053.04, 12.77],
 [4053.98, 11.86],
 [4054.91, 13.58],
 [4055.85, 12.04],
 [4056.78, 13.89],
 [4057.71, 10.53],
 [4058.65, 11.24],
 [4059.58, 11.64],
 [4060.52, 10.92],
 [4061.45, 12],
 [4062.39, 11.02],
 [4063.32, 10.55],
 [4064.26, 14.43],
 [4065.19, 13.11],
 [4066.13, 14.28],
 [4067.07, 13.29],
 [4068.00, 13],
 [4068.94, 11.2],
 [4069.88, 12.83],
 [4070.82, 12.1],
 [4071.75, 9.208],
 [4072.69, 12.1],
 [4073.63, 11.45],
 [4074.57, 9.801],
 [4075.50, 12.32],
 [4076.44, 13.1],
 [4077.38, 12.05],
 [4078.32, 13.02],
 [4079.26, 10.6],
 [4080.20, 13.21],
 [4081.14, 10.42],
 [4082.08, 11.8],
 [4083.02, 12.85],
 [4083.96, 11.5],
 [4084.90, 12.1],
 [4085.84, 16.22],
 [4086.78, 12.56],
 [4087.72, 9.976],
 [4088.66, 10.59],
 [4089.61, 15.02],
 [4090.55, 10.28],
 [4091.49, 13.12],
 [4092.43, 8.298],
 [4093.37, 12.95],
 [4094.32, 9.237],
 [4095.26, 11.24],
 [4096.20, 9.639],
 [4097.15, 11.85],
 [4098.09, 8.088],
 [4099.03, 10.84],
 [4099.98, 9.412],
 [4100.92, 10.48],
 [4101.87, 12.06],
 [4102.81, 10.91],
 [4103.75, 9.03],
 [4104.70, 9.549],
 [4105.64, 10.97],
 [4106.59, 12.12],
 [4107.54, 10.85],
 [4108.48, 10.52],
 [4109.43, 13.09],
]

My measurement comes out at 1.52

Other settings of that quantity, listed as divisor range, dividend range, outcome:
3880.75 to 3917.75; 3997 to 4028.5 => 1.47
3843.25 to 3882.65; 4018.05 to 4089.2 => 1.54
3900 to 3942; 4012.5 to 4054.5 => 1.55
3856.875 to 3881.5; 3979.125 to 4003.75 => 1.43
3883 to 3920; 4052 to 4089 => 1.40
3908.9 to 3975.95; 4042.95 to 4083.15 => 1.53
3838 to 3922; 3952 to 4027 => 1.28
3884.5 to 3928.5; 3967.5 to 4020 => 1.27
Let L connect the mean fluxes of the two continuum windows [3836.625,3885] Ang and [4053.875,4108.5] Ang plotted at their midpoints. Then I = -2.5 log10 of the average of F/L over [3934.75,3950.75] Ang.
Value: 0.12 mag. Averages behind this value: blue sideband 8.33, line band 8.53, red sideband 11.6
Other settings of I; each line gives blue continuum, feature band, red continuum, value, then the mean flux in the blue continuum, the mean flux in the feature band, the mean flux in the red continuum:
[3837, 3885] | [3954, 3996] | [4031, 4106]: 0.13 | 8.37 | 9.16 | 11.8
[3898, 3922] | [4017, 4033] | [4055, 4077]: -0.09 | 10.2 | 12.6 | 12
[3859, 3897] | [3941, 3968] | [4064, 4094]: 0.11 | 8.44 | 8.87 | 12.1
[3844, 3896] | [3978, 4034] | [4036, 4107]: -0.13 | 8.58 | 12.2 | 11.9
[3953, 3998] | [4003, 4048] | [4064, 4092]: -0.17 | 9.38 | 12.5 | 12.2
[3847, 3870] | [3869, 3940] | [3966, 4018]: 0.14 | 8.94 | 8.45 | 10.9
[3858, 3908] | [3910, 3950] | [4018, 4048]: 0.14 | 8.59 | 8.58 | 12.4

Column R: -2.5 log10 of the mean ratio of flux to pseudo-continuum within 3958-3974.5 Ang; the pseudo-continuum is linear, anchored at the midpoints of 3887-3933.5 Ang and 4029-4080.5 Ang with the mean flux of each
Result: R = 0.43 mag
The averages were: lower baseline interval 8.96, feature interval 6.87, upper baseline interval 12.1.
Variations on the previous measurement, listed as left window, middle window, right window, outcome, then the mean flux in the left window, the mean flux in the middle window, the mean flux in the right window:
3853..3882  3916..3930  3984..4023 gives 0.200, 8.7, 8.53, 12.6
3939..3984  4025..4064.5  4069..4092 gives -0.117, 8.63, 12.2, 12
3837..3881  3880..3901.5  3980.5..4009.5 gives 0.135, 8.4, 8.15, 12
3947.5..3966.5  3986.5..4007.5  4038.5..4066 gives -0.166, 8.9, 12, 12.3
